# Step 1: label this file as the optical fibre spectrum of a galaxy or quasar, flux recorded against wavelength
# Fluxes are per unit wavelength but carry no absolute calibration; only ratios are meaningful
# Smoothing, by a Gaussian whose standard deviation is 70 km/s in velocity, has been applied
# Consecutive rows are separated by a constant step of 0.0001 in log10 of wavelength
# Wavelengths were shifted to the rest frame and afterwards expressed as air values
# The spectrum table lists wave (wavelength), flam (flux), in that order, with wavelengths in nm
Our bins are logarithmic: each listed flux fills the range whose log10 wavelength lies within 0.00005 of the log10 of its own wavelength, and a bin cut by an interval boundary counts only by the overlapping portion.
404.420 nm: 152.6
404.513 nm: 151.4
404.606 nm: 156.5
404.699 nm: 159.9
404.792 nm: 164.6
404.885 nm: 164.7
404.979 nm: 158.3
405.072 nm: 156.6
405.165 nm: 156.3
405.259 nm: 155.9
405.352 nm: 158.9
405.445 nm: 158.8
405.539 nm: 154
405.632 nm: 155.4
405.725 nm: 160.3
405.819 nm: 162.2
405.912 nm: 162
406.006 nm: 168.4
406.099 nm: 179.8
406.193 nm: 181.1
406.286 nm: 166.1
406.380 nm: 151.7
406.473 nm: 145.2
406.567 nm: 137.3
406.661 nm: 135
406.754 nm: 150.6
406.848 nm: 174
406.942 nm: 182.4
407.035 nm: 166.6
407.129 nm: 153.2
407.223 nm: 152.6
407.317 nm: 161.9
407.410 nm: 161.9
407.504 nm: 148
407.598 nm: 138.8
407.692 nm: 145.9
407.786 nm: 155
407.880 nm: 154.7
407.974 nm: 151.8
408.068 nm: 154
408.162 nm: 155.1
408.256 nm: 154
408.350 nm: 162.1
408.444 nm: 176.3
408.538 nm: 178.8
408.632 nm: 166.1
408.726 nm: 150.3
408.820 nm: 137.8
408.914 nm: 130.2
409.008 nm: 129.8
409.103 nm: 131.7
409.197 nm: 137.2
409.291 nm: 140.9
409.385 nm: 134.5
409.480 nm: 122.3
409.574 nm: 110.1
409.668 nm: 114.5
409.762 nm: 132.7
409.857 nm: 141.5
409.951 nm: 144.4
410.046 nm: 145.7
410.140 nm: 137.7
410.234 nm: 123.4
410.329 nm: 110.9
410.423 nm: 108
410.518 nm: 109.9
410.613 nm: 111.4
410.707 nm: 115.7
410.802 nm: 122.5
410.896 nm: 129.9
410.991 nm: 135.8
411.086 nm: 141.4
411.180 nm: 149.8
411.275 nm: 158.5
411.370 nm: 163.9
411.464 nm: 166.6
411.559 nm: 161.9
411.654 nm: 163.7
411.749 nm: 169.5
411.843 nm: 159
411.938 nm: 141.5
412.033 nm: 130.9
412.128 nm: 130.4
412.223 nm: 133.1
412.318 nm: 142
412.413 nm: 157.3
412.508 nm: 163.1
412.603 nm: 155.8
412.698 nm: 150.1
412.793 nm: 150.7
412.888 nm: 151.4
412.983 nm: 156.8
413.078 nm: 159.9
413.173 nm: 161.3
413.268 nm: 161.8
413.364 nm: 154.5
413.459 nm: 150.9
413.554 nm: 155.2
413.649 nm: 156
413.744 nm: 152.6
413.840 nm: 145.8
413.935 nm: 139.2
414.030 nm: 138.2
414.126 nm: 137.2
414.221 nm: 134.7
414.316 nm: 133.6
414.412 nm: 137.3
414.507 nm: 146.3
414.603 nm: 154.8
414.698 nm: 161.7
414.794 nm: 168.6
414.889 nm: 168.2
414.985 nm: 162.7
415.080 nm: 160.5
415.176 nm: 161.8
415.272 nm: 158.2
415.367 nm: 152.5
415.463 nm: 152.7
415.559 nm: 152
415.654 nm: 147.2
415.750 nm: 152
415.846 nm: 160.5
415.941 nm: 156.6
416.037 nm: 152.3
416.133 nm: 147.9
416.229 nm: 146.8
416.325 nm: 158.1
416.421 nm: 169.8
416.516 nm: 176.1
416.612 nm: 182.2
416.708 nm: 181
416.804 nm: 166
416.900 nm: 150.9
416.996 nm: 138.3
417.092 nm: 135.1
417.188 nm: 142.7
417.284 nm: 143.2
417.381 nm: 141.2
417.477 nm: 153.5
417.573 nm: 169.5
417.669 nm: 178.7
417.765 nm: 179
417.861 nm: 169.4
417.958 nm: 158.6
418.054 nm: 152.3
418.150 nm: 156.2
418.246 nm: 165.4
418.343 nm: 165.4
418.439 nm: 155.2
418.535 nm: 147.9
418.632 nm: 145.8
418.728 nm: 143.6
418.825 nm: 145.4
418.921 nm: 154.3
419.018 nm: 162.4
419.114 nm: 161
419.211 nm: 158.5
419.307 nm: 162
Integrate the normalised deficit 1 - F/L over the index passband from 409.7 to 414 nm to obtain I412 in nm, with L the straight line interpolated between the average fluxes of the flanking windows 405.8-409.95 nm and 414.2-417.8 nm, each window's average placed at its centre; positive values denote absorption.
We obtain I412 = 0.26 nm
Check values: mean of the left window 151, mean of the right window 156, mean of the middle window 144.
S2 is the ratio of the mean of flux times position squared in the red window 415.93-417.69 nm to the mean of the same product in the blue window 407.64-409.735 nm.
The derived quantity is 1.13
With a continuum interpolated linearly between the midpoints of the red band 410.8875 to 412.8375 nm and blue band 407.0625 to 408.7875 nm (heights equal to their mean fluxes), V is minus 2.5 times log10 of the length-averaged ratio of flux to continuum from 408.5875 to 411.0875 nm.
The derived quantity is 0.18 mag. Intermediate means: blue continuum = 157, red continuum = 151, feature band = 130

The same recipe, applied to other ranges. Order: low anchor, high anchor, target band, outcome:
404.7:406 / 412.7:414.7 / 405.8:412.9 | 0.05 mag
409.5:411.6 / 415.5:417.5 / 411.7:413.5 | -0.08 mag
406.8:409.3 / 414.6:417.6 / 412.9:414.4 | 0.05 mag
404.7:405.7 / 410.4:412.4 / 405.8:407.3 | -0.04 mag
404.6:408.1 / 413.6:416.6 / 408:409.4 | 0.05 mag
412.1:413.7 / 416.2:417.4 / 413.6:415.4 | 0.02 mag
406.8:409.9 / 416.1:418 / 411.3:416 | 0.02 mag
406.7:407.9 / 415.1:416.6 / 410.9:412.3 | 0.05 mag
